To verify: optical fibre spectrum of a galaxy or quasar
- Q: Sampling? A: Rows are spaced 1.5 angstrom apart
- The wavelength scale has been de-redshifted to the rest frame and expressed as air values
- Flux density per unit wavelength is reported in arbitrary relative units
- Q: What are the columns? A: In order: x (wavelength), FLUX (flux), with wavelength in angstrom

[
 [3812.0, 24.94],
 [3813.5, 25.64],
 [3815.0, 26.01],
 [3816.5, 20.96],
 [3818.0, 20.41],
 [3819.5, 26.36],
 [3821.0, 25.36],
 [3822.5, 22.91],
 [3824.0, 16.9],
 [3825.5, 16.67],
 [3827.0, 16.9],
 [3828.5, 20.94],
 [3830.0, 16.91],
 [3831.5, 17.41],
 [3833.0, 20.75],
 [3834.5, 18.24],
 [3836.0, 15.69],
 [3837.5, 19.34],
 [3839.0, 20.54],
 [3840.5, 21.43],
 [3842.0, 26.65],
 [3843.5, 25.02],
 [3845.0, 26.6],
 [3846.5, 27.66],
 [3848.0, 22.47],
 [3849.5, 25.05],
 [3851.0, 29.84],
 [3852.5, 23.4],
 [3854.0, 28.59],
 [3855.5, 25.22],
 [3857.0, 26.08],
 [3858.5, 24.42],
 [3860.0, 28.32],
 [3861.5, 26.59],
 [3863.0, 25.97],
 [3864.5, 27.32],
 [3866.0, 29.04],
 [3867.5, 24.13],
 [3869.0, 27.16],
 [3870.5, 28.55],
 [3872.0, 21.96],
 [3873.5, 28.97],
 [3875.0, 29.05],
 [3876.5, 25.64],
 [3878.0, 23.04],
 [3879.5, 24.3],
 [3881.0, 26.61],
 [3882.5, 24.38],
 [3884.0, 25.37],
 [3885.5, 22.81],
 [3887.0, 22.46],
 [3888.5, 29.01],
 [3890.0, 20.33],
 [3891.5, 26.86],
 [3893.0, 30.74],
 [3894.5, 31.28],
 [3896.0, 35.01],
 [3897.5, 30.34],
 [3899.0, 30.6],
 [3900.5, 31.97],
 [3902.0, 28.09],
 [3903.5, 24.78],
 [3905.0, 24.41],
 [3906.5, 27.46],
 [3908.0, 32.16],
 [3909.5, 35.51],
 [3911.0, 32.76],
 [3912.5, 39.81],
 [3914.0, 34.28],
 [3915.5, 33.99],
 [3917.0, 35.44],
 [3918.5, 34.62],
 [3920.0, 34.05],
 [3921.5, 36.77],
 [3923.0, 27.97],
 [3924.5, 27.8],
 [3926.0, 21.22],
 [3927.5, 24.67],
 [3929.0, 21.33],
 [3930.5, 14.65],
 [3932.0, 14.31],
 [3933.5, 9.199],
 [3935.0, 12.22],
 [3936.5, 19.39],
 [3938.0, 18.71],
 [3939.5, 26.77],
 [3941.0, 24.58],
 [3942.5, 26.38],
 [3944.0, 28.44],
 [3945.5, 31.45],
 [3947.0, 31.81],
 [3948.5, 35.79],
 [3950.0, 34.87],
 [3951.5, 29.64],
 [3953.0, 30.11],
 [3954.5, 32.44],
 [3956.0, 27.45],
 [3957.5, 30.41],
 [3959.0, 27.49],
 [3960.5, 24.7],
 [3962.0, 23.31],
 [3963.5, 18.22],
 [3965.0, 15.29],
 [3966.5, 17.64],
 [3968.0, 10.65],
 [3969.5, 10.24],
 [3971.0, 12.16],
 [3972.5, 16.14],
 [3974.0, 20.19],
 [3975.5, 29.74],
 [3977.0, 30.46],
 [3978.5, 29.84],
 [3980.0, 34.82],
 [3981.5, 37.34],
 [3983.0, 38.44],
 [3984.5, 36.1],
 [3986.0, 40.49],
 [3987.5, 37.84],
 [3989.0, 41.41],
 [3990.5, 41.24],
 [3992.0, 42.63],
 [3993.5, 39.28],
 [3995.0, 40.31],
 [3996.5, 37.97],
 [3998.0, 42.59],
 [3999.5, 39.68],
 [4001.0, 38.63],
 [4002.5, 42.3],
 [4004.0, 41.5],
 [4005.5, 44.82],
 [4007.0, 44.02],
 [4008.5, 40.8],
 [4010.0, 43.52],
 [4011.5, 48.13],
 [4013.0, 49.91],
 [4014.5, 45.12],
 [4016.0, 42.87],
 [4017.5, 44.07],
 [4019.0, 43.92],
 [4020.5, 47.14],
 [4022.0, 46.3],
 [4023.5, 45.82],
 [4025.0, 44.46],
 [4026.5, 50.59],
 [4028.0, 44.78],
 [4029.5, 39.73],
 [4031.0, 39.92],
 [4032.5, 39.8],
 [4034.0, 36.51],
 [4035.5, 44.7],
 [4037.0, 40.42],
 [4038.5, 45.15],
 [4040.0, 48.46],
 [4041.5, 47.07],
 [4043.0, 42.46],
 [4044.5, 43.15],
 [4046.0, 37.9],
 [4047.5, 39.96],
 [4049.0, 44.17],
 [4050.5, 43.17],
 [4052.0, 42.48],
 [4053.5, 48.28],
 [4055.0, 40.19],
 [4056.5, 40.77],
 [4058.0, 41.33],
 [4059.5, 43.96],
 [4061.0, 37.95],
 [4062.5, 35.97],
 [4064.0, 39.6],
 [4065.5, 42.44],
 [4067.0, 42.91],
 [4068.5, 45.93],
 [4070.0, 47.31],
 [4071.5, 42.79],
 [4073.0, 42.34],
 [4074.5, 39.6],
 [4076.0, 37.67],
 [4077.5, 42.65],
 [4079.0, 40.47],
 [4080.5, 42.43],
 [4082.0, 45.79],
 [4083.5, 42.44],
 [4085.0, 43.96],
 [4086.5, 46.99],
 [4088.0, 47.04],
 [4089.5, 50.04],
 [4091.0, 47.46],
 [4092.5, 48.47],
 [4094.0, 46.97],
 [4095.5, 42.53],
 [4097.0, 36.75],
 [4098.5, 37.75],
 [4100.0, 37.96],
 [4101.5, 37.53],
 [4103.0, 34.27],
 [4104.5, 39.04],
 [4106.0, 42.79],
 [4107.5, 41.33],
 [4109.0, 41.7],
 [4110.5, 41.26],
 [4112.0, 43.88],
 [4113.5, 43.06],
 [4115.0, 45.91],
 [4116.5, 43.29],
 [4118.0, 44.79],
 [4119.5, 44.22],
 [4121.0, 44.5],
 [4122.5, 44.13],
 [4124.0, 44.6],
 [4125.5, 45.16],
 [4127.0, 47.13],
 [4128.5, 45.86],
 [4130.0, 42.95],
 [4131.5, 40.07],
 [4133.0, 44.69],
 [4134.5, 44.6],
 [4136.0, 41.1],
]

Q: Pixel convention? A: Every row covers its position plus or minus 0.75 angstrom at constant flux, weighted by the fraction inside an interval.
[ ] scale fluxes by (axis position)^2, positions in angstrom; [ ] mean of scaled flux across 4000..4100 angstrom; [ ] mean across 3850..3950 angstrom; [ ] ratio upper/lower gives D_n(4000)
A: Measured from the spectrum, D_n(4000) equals 1.7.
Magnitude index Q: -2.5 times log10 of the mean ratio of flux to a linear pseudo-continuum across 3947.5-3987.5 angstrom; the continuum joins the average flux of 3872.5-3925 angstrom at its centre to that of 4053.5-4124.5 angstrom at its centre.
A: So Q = 0.26 mag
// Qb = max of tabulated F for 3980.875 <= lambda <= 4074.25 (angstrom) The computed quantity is 50.59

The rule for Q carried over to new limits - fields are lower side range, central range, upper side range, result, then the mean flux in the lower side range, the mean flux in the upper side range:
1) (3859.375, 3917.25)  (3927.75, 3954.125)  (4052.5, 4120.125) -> 0.309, 28.3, 42.5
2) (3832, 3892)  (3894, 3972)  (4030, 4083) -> 0.166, 24.8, 42.2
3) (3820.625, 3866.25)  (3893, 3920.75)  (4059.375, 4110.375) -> -0.140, 23.1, 42.2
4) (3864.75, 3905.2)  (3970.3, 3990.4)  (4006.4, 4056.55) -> 0.204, 27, 43.7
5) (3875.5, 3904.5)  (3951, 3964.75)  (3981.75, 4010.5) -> 0.317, 27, 40.6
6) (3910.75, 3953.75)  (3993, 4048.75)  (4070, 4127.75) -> -0.208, 27.3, 43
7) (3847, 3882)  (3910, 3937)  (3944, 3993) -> 0.044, 26.2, 28.8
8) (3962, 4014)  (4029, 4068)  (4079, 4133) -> -0.088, 33.9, 43.2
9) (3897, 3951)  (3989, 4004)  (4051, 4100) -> -0.163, 27.7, 42.8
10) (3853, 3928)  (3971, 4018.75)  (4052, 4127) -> -0.070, 28.4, 42.7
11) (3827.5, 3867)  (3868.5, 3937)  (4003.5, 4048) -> 0.104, 23.8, 43.8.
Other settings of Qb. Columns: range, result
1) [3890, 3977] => 39.81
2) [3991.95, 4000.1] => 42.63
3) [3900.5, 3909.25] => 32.16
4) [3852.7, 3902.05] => 35.01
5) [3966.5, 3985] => 38.44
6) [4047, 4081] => 48.28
